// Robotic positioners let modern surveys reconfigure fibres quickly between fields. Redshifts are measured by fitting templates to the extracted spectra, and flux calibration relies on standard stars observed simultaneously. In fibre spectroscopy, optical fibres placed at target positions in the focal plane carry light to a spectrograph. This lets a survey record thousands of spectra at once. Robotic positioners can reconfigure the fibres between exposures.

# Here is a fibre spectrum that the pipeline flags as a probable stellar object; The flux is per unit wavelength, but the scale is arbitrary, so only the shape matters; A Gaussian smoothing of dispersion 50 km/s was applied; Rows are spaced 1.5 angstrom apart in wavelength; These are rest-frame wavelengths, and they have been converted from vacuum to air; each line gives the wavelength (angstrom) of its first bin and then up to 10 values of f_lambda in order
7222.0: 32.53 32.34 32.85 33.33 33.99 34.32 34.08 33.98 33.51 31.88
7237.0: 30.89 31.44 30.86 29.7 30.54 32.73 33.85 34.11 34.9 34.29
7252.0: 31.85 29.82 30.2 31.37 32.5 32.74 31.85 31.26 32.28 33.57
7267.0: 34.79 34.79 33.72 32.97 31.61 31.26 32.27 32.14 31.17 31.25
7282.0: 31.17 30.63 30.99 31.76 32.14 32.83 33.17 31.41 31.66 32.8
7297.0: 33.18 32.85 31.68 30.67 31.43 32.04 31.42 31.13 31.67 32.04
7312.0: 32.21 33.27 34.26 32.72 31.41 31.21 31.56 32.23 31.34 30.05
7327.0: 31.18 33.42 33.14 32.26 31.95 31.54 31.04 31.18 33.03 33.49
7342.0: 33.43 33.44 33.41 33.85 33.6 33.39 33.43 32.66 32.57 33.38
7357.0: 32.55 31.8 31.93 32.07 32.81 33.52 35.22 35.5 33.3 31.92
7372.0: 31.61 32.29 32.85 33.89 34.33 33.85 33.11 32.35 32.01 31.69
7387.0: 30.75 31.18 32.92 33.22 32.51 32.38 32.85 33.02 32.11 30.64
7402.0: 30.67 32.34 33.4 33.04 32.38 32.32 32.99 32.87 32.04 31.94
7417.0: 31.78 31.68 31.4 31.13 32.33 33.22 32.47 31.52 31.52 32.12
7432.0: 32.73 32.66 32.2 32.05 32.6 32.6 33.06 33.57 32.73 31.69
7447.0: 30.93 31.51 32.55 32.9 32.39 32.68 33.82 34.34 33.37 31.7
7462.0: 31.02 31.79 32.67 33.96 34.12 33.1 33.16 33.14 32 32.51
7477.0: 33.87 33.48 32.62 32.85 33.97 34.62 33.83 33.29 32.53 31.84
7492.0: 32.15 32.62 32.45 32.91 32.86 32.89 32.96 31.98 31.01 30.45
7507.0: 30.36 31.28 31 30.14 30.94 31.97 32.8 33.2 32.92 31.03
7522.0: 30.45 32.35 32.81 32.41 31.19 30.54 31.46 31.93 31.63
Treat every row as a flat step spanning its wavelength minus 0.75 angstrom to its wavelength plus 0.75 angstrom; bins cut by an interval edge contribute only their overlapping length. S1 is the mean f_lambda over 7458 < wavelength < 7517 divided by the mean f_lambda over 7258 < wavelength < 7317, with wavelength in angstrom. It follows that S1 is 1.01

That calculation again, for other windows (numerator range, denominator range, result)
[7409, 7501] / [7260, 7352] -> 1.01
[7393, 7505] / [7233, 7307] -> 1.01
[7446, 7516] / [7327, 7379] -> 0.99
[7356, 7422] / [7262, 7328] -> 1.01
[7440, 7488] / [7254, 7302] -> 1.02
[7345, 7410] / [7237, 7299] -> 1.02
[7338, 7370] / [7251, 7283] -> 1.03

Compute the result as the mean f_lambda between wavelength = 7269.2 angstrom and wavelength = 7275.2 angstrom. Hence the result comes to 32.4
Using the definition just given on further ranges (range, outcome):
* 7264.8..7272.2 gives 34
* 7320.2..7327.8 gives 31.3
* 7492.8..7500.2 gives 32.7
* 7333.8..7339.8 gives 31.7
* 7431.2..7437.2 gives 32.4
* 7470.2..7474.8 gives 32.8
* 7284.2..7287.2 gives 31.4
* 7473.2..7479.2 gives 33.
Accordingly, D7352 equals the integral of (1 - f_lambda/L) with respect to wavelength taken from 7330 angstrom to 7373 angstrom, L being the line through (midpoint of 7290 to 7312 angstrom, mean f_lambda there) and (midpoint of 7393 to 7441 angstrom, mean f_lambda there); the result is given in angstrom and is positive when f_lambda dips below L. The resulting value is -1.0 angstrom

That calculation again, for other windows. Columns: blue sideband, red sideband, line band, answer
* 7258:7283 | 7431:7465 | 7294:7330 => 0.5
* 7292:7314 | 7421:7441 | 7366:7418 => -0.6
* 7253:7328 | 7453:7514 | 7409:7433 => 0.2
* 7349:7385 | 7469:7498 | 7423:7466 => 0.7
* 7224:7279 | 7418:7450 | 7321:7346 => 0.1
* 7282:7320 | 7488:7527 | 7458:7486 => -0.9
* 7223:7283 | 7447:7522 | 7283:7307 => 0.4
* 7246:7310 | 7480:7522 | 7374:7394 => -0.3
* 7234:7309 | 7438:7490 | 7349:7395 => -0.4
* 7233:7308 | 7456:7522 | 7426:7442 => 0.0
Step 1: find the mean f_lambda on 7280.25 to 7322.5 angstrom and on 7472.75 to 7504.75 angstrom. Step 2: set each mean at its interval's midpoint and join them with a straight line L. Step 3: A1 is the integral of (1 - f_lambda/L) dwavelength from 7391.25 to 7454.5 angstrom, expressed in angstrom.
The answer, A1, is 0.5 angstrom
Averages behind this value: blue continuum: 32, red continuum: 32.8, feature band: 32.3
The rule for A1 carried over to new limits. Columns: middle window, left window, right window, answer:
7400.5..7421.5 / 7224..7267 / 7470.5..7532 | 0.1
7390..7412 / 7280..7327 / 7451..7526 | -0.2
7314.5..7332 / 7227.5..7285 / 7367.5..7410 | 0.2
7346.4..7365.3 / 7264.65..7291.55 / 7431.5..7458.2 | -0.2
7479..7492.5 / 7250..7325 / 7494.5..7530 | -0.5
